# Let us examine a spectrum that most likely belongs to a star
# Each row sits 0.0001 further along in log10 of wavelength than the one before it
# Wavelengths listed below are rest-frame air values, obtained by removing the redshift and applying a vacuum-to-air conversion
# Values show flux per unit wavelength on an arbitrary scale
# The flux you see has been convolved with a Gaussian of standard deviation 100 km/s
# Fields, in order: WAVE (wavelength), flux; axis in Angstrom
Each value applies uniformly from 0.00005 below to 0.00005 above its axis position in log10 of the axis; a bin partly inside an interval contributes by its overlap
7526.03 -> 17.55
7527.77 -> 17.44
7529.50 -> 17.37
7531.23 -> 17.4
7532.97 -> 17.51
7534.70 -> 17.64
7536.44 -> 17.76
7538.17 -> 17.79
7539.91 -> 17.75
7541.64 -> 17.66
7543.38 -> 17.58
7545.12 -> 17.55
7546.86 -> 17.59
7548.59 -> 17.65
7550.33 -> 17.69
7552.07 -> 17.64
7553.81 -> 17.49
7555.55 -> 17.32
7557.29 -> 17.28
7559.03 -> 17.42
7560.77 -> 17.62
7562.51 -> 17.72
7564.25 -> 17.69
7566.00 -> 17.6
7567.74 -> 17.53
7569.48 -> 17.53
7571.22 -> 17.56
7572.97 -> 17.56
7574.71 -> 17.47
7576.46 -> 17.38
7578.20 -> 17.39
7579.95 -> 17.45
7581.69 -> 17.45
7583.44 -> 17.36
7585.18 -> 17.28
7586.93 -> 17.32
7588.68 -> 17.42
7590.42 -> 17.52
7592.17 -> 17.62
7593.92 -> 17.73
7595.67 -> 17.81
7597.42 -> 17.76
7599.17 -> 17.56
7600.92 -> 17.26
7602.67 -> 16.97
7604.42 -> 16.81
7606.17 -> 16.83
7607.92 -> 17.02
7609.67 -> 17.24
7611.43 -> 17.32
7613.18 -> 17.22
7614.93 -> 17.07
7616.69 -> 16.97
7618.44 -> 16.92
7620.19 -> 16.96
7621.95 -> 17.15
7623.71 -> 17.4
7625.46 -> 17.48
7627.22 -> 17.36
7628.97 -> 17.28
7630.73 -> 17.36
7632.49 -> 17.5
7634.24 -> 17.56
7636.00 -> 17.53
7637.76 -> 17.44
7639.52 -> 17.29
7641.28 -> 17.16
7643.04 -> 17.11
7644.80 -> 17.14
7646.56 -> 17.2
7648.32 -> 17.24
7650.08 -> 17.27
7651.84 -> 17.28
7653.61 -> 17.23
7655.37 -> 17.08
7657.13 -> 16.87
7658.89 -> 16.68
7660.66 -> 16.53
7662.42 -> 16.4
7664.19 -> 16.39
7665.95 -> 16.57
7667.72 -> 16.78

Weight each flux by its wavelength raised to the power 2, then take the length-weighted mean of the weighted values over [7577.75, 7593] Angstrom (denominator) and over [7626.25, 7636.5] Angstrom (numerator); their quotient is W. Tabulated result 1.0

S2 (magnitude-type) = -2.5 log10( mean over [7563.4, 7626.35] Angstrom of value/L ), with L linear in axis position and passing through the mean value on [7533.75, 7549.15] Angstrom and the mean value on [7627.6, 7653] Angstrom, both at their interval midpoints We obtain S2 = 0.01 mag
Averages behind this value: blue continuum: 17.7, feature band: 17.3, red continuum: 17.3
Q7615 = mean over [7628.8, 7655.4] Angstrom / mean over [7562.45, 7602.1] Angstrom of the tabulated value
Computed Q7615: 0.99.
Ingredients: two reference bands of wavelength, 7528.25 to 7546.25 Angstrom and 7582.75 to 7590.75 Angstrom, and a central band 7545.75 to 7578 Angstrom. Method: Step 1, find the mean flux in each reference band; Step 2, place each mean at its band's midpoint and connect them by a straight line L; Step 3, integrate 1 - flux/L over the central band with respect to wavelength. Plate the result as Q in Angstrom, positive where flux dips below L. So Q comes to -0.1 Angstrom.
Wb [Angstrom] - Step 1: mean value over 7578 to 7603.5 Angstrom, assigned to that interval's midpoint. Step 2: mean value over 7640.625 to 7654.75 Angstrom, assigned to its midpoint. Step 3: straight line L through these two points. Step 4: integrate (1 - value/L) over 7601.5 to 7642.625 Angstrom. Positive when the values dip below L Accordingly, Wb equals 0.3 Angstrom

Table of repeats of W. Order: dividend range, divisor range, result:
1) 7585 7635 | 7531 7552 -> 1.00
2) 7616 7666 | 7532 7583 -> 1.00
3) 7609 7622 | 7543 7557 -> 0.99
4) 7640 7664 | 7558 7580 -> 0.99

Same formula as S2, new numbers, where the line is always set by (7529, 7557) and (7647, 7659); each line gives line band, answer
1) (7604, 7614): 0.01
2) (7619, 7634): 0.00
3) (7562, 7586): 0.00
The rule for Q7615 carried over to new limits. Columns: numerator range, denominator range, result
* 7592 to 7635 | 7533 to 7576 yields 0.98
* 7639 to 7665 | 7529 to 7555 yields 0.96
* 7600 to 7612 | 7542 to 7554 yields 0.97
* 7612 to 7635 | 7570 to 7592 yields 0.99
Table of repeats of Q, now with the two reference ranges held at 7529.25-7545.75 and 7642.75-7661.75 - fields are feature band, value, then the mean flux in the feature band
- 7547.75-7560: 0.0 Angstrom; 17.5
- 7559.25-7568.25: -0.1 Angstrom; 17.6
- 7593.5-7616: 0.0 Angstrom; 17.3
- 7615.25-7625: 0.1 Angstrom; 17.1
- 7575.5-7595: -0.1 Angstrom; 17.5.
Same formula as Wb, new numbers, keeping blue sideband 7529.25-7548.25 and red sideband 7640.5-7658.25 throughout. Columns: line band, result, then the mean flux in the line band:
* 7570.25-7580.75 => 0.00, 17.5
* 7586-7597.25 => -0.12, 17.6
